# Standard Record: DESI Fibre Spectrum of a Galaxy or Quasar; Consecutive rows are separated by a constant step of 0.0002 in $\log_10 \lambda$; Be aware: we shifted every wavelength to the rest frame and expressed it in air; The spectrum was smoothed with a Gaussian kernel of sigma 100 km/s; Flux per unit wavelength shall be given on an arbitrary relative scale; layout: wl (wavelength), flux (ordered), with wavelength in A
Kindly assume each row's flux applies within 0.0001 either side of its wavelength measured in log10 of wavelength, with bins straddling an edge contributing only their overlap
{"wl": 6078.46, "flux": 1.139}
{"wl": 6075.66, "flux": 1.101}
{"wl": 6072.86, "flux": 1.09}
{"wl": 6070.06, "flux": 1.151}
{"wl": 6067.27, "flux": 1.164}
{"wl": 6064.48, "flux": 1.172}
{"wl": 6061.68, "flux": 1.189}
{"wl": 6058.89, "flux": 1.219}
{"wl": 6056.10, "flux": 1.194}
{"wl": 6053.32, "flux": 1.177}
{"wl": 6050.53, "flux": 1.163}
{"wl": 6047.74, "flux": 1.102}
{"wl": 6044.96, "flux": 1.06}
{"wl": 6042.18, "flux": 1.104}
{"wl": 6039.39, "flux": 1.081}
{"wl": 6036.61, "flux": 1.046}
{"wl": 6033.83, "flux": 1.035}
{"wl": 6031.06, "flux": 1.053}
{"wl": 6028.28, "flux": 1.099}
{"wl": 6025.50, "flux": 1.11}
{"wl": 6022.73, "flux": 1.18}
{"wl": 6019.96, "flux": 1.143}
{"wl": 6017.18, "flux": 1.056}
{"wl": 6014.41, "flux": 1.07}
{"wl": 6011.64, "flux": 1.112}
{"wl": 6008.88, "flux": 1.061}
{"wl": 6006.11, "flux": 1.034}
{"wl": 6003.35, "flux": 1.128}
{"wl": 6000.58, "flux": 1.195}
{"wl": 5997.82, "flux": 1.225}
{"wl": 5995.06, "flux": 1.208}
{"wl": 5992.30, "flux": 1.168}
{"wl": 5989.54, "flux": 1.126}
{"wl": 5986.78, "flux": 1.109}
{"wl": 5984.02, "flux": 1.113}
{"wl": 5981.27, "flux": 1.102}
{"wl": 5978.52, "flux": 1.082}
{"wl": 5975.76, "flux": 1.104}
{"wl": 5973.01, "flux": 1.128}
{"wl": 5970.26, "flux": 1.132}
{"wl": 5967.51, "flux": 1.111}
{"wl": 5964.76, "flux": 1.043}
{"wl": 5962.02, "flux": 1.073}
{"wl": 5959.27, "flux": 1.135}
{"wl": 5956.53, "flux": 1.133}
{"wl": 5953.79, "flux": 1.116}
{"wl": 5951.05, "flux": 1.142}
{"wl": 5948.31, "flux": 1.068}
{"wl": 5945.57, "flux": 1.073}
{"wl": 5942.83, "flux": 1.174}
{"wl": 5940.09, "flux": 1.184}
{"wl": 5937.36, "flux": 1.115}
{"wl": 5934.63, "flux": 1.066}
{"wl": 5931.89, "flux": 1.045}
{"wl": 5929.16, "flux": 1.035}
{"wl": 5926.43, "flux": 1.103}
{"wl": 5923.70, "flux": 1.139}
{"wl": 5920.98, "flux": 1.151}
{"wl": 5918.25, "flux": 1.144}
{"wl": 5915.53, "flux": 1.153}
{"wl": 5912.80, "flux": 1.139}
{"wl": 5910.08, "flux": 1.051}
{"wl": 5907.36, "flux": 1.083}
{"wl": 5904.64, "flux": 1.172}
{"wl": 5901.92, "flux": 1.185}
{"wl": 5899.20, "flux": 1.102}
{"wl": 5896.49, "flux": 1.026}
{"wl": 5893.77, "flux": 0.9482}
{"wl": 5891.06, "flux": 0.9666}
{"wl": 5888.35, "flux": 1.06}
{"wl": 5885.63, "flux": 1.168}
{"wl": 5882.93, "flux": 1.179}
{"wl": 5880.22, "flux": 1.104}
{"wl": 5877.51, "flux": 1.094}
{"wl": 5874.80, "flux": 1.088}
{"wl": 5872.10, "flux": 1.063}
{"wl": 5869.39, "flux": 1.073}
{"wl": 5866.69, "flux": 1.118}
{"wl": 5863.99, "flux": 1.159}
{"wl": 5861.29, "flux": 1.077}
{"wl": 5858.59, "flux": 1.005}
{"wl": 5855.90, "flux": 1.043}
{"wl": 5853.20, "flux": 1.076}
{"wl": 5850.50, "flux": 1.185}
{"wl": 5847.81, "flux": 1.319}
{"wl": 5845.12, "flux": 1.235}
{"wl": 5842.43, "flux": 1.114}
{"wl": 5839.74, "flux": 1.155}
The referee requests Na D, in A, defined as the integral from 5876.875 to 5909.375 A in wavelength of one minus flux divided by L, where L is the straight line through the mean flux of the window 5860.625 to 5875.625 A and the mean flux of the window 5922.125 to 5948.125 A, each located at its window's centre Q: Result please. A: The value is 0.3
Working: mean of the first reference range 1.1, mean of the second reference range 1.1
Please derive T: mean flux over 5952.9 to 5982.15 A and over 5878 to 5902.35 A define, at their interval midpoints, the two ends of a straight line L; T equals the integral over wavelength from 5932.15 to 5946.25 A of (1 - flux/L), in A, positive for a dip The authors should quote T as -0.3 A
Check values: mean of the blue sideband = 1.08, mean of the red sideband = 1.11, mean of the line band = 1.12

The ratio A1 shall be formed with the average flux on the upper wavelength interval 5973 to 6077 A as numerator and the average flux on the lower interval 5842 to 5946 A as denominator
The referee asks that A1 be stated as 1.0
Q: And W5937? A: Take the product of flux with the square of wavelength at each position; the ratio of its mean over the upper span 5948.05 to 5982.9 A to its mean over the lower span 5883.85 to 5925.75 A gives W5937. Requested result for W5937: 1.03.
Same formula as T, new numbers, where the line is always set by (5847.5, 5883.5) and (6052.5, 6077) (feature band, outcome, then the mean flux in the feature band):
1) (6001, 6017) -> 0.8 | 1.09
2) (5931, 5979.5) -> 1.0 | 1.11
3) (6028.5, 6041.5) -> 1.0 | 1.06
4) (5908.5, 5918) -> 0.0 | 1.12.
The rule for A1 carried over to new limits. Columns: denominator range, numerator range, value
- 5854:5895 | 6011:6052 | 1.02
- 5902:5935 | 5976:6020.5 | 1.01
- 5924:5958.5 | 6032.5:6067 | 1.02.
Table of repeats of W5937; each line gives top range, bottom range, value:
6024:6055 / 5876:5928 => 1.04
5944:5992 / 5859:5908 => 1.04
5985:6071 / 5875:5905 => 1.08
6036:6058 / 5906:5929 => 1.05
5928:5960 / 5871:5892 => 1.03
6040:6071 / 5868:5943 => 1.10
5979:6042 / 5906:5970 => 1.03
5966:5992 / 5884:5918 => 1.05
